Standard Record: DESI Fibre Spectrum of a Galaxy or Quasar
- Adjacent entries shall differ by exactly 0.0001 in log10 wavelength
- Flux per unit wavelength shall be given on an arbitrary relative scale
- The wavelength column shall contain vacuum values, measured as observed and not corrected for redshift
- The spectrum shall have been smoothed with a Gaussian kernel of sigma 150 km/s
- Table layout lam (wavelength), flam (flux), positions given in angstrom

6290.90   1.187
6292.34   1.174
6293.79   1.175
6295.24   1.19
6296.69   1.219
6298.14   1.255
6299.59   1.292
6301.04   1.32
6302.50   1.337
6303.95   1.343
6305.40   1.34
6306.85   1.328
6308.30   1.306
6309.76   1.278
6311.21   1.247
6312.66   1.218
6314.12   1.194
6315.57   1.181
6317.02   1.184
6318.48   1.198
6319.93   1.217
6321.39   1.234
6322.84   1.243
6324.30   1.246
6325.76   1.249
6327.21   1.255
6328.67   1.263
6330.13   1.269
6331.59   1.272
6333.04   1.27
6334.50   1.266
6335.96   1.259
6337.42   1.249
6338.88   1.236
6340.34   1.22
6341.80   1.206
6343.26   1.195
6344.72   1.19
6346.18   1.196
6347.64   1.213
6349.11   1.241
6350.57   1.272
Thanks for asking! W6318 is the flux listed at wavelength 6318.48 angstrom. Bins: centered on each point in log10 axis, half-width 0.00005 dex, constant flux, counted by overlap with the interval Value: 1.198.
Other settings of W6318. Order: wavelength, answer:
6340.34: 1.22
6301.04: 1.32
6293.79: 1.175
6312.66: 1.218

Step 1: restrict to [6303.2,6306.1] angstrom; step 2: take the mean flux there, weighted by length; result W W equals 1.34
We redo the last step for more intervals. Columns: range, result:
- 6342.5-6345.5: 1.19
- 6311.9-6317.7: 1.2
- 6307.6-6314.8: 1.25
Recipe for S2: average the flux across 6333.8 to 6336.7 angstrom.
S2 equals 1.26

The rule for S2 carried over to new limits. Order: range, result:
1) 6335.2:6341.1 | 1.24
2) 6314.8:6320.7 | 1.2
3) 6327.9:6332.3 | 1.27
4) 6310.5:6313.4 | 1.23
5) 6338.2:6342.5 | 1.22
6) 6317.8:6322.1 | 1.22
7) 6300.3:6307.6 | 1.33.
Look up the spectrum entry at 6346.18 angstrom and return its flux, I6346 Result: 1.196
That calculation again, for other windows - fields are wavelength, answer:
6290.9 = 1.187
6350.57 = 1.272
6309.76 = 1.278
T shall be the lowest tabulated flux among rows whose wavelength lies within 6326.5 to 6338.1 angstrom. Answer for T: 1.249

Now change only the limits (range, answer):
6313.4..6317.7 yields 1.181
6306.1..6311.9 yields 1.247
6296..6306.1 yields 1.219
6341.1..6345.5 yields 1.19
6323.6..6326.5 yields 1.246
